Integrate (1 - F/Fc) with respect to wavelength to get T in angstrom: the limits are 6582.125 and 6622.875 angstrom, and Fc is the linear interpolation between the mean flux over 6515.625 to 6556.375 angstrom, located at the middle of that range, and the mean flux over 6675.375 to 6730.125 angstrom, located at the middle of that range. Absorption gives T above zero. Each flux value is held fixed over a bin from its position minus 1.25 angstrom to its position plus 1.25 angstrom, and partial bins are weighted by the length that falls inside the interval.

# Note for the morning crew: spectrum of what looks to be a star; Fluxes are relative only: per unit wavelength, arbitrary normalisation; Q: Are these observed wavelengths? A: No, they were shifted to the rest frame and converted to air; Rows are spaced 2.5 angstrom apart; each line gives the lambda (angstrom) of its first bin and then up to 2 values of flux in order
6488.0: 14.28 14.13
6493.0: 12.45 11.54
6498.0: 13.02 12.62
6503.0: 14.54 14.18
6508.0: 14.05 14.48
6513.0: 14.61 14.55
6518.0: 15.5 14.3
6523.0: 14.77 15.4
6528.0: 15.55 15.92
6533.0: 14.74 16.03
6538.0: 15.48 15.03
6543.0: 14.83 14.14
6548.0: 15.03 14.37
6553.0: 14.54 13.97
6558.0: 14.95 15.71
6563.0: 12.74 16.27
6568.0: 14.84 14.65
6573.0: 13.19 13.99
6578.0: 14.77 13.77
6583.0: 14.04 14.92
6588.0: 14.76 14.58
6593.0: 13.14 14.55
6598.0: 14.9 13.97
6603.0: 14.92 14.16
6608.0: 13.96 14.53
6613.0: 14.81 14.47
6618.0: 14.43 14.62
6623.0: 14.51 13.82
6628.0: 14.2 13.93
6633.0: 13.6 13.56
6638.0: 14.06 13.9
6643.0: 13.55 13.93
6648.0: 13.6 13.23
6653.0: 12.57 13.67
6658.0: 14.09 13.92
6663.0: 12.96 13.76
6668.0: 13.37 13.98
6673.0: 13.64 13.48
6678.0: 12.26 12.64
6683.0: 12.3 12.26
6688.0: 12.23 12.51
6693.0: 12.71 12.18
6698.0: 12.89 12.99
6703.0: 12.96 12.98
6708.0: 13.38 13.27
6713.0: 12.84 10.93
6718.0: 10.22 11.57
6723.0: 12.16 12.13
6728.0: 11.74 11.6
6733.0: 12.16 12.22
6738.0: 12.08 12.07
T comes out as -1.47 angstrom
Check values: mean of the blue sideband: 15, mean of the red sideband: 12.4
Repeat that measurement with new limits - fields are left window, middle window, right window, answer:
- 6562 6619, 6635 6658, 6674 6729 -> -0.4 angstrom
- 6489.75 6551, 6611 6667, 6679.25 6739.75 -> -3.3 angstrom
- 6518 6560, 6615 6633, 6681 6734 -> -0.8 angstrom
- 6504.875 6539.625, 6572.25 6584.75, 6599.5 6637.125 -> 0.4 angstrom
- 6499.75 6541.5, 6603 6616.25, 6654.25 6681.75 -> -0.4 angstrom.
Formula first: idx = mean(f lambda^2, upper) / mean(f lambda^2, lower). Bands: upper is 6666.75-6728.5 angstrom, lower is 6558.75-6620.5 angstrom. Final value 0.9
